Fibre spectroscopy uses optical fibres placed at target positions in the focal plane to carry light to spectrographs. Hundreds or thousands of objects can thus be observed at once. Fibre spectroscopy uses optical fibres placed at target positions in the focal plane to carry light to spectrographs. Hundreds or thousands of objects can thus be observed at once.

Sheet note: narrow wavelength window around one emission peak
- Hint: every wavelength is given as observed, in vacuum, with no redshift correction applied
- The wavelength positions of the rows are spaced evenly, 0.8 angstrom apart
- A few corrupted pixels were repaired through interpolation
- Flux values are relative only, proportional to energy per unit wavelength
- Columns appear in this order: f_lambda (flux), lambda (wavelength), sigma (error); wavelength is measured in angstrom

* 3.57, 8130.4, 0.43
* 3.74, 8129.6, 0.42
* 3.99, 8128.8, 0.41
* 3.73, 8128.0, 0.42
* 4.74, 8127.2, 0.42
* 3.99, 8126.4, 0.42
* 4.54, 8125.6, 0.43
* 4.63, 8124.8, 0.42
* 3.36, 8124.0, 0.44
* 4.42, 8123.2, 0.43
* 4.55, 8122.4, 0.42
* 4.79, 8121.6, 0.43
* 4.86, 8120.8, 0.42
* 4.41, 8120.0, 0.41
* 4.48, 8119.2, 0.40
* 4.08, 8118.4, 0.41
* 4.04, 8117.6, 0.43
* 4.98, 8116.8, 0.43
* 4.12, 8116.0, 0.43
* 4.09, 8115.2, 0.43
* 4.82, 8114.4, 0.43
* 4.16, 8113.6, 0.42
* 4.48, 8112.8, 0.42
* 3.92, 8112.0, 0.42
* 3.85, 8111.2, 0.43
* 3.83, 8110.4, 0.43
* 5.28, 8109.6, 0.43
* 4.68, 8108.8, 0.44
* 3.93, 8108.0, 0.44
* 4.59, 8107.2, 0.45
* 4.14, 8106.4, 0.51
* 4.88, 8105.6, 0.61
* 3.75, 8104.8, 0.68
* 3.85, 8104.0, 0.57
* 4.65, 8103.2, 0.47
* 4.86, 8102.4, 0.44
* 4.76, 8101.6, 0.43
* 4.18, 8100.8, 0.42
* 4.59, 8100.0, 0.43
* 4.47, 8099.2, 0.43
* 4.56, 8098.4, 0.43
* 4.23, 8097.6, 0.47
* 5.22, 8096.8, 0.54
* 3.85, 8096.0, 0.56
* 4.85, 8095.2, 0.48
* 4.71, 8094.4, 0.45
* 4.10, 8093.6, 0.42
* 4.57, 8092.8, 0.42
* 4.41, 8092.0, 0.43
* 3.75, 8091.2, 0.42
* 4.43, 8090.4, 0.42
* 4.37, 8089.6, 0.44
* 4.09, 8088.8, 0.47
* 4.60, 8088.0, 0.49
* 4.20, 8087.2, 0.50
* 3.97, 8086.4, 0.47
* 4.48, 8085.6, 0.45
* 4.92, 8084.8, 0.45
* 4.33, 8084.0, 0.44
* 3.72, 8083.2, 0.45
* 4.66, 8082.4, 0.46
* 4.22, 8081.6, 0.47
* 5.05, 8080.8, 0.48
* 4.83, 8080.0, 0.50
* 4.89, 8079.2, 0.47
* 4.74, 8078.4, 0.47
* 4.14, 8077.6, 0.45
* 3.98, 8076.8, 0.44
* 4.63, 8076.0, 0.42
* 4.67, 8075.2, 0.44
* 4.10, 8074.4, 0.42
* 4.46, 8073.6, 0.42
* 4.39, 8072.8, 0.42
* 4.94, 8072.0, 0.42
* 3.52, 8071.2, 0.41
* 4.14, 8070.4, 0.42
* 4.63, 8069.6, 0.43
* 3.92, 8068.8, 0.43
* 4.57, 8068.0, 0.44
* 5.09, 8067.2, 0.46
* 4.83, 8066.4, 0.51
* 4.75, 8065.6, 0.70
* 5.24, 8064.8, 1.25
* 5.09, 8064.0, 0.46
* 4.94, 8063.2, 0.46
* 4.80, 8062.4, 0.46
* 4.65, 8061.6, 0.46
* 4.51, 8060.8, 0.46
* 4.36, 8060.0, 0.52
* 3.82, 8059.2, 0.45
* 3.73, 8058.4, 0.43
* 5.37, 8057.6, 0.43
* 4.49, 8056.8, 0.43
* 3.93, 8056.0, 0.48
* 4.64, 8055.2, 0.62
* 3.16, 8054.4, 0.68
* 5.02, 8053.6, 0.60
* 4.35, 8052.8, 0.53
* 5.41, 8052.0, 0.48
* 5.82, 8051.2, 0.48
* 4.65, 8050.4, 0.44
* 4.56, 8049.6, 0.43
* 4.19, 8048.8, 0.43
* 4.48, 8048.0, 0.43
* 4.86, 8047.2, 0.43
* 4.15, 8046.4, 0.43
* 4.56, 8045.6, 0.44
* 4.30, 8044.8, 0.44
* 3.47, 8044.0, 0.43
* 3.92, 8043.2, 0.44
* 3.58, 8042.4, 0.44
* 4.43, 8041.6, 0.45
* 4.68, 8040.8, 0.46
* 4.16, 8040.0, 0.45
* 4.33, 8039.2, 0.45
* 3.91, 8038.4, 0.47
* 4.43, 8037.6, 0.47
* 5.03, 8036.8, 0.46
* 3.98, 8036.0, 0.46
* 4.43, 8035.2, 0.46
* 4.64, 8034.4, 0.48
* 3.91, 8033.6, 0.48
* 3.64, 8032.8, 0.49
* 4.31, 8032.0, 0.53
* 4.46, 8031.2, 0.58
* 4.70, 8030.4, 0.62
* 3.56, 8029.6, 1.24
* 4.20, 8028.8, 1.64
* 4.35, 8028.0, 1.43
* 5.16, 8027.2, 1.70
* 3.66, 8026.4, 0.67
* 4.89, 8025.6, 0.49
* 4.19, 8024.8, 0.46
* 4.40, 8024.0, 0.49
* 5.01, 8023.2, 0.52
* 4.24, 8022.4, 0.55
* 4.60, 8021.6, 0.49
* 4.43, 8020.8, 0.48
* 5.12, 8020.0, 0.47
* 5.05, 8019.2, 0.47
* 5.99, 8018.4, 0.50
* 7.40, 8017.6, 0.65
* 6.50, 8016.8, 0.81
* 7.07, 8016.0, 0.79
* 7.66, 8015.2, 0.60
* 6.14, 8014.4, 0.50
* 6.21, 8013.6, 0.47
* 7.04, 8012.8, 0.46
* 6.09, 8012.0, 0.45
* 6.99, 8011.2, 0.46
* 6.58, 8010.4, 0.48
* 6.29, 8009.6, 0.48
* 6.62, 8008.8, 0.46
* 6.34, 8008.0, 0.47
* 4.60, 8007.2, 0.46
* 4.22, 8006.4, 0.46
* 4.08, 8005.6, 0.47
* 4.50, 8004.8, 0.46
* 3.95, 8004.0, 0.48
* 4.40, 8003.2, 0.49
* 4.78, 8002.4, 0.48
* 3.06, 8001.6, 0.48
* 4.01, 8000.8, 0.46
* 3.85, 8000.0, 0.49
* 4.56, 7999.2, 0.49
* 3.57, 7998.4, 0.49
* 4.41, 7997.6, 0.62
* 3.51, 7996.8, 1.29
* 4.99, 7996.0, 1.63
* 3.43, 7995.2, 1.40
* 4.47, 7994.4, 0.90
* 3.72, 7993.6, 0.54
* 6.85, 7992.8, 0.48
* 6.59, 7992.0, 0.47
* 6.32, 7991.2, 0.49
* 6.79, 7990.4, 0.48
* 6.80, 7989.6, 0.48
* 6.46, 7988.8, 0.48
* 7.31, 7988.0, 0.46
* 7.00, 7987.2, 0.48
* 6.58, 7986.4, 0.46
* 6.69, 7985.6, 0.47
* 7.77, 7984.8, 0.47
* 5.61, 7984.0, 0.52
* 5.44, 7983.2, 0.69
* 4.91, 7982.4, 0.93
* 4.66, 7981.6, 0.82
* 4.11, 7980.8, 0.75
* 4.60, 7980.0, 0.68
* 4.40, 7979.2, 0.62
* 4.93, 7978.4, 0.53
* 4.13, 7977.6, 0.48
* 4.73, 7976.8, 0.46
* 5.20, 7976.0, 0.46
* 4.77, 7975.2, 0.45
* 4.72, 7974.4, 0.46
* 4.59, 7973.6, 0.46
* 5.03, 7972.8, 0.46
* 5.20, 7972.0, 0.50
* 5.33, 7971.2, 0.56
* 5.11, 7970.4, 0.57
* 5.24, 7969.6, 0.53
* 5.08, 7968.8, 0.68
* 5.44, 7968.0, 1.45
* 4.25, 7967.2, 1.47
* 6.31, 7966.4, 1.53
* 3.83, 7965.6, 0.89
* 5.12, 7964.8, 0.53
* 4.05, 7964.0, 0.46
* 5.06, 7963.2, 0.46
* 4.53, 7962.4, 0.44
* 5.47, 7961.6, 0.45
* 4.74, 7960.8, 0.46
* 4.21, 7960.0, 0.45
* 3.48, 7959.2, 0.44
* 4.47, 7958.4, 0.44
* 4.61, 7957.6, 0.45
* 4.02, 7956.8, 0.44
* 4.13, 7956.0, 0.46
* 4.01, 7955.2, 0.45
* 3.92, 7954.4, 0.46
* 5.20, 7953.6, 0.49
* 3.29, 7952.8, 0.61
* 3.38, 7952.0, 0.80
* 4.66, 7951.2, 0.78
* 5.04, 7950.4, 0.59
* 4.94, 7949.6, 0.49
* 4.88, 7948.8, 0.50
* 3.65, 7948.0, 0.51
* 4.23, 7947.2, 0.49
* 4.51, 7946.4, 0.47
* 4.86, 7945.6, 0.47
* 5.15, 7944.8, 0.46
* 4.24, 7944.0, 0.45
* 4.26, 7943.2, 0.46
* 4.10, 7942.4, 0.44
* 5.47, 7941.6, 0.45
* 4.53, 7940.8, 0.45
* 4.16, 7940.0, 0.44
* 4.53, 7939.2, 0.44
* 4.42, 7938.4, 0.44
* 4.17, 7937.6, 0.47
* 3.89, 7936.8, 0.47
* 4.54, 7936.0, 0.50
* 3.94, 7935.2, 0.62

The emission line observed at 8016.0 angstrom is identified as [N II]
